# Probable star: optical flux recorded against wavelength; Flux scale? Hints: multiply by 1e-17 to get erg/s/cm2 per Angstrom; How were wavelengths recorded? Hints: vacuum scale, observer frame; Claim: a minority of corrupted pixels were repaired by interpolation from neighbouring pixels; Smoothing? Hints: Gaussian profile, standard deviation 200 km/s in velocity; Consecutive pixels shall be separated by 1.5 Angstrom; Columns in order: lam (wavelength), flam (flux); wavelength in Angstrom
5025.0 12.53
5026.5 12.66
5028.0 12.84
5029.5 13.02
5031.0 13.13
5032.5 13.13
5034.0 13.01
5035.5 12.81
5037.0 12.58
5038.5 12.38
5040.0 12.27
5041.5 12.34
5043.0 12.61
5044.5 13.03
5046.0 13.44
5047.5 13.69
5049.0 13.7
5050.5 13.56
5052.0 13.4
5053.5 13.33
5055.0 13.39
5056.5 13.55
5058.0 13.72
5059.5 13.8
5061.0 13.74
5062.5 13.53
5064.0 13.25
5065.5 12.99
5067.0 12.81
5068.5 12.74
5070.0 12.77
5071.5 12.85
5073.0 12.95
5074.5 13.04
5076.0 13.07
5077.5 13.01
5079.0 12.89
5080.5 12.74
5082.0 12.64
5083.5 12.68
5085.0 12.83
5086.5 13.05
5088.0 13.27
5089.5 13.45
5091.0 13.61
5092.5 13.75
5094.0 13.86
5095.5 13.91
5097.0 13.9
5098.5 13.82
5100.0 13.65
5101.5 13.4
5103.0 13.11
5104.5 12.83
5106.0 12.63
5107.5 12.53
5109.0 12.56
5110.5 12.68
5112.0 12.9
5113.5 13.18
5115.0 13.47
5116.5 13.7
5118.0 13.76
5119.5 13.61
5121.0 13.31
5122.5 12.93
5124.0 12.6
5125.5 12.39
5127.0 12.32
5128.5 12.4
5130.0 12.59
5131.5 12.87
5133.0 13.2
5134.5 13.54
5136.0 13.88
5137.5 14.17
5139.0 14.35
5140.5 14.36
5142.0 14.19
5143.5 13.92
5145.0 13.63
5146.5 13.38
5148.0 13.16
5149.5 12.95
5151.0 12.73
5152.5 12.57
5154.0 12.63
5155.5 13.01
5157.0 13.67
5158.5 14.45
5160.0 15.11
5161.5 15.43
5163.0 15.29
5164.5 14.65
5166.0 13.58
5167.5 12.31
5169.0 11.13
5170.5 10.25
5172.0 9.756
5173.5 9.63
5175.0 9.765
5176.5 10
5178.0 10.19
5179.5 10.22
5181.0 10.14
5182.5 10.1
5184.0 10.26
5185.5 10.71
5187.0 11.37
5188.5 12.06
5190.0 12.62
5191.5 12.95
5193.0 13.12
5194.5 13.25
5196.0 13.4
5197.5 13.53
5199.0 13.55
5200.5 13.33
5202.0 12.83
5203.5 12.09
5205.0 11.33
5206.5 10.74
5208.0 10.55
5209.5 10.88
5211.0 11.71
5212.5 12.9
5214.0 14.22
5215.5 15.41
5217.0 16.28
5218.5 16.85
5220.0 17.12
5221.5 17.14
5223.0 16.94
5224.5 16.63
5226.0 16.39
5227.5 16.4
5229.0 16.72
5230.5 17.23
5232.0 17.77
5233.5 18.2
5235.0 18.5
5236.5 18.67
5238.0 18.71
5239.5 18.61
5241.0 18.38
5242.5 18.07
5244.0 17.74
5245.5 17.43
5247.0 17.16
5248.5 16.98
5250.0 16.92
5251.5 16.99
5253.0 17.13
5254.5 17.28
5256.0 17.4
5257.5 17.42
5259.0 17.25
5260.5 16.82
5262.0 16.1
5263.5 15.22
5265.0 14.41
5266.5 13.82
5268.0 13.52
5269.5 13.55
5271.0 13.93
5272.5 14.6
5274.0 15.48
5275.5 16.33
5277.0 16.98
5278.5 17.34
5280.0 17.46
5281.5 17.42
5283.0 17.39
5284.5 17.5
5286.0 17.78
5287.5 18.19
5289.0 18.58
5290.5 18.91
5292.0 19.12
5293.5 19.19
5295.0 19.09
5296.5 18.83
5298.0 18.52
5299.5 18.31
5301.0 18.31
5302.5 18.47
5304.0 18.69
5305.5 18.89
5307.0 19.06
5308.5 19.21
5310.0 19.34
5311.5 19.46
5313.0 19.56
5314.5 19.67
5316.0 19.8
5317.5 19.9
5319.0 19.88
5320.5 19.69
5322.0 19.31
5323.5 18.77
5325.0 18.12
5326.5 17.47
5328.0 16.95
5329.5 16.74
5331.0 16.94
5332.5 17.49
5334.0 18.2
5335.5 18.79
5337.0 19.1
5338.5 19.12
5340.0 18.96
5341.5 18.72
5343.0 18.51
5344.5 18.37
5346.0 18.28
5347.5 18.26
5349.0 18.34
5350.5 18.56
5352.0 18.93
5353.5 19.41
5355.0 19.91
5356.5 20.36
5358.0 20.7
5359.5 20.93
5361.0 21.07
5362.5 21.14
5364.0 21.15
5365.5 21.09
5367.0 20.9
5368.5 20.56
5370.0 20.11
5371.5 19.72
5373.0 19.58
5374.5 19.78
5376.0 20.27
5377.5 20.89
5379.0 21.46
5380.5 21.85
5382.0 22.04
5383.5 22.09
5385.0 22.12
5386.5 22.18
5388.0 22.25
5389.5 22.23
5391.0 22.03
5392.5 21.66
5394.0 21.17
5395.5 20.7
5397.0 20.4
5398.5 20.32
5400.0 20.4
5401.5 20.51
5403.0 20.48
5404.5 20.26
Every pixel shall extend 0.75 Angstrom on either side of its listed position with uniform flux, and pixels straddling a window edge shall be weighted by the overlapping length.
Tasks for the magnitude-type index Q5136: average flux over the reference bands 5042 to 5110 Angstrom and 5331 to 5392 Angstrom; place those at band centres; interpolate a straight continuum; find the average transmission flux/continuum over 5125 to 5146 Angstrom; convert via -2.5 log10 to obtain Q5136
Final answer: 0.10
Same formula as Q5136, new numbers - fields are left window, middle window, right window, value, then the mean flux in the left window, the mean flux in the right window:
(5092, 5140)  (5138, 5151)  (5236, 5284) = 0.02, 13.2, 16.6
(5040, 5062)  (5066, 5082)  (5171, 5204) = 0.01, 13.3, 11.6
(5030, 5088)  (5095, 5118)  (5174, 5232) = -0.01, 13.1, 13.2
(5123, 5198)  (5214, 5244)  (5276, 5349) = -0.14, 12.6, 18.5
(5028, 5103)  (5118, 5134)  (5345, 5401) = 0.14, 13.2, 20.6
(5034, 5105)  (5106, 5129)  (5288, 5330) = 0.11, 13.2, 18.9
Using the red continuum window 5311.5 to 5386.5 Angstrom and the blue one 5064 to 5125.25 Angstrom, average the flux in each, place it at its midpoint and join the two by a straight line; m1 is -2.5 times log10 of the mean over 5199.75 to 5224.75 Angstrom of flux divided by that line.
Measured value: 0.164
